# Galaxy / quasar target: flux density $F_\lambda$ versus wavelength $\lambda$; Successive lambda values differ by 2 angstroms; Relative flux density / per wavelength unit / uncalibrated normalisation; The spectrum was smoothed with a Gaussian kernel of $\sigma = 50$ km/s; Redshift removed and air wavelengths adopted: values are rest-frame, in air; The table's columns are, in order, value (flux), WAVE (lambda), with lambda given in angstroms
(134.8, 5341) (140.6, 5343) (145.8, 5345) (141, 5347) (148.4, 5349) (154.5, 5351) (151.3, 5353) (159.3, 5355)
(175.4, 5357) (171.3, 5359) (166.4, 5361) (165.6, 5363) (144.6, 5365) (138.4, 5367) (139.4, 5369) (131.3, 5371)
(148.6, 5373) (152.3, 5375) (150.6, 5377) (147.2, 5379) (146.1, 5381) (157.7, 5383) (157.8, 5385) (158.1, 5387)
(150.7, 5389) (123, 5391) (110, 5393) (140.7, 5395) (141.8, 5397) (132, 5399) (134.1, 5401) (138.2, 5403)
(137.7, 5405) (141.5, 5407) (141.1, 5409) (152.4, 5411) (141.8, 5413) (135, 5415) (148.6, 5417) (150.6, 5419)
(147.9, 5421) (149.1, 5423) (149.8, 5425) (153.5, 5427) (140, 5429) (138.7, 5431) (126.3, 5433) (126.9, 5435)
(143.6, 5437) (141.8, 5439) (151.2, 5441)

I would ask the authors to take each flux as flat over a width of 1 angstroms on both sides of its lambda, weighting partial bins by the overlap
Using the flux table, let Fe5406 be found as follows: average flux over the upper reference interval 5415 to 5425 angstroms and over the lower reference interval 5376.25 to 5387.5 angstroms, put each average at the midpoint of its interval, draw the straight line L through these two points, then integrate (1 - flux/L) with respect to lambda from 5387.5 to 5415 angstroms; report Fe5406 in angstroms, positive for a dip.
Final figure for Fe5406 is 2.3 angstroms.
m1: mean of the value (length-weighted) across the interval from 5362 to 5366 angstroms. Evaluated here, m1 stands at 155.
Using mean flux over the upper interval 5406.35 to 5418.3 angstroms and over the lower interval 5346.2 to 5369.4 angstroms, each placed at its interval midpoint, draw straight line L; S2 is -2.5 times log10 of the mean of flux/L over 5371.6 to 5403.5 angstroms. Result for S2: 0.044 mag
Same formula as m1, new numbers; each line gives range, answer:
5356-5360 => 173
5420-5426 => 149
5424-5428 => 152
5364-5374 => 140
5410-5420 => 146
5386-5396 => 136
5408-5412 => 147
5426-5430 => 147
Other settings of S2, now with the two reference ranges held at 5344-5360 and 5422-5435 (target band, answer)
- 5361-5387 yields 0.02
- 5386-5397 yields 0.09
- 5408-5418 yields 0.01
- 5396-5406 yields 0.08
